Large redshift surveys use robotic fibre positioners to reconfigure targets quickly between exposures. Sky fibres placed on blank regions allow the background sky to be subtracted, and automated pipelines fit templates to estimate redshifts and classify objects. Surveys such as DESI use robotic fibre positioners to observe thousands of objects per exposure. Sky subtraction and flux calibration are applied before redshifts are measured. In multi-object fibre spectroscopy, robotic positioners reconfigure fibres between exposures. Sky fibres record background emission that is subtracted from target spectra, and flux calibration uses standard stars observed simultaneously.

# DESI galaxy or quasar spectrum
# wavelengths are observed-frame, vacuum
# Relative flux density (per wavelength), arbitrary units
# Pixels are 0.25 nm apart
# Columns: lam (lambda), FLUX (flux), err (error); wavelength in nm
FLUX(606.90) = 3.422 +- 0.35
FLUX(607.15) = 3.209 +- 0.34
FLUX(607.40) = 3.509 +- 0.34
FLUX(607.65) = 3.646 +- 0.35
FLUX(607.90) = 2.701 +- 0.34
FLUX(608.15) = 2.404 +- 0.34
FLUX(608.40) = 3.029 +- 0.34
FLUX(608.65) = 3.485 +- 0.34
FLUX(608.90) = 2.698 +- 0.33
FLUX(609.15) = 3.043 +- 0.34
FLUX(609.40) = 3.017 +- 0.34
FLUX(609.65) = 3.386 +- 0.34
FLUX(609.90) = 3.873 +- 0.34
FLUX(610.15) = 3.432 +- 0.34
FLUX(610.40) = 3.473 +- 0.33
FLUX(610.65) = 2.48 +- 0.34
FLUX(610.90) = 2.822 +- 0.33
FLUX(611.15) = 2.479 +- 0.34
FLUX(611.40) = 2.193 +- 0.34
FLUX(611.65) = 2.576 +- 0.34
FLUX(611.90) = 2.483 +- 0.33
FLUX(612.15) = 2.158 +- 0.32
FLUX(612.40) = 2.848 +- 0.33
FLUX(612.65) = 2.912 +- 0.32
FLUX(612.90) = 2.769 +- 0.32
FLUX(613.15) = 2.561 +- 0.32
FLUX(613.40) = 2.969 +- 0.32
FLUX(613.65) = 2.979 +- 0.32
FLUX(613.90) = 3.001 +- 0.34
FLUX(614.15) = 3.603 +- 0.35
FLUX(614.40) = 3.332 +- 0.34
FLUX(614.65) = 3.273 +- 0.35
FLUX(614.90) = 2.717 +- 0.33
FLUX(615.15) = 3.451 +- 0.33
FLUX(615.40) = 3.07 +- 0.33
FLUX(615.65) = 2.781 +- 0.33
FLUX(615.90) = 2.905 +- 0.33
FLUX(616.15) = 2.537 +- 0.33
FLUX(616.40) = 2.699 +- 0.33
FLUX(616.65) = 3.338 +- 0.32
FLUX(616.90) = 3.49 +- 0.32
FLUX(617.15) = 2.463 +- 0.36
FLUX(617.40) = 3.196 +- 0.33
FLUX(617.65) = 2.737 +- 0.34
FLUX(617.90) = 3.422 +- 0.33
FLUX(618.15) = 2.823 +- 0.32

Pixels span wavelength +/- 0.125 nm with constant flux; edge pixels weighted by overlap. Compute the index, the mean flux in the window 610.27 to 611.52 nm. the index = 2.69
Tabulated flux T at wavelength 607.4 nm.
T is 3.509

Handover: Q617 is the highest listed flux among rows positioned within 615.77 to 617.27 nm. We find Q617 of 3.49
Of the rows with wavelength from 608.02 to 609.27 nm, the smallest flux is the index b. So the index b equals 2.404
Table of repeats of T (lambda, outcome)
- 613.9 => 3.001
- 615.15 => 3.451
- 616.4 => 2.699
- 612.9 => 2.769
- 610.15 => 3.432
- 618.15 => 2.823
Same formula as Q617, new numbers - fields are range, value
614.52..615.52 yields 3.451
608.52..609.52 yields 3.485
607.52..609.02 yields 3.646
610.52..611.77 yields 2.822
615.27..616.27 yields 3.07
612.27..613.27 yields 2.912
